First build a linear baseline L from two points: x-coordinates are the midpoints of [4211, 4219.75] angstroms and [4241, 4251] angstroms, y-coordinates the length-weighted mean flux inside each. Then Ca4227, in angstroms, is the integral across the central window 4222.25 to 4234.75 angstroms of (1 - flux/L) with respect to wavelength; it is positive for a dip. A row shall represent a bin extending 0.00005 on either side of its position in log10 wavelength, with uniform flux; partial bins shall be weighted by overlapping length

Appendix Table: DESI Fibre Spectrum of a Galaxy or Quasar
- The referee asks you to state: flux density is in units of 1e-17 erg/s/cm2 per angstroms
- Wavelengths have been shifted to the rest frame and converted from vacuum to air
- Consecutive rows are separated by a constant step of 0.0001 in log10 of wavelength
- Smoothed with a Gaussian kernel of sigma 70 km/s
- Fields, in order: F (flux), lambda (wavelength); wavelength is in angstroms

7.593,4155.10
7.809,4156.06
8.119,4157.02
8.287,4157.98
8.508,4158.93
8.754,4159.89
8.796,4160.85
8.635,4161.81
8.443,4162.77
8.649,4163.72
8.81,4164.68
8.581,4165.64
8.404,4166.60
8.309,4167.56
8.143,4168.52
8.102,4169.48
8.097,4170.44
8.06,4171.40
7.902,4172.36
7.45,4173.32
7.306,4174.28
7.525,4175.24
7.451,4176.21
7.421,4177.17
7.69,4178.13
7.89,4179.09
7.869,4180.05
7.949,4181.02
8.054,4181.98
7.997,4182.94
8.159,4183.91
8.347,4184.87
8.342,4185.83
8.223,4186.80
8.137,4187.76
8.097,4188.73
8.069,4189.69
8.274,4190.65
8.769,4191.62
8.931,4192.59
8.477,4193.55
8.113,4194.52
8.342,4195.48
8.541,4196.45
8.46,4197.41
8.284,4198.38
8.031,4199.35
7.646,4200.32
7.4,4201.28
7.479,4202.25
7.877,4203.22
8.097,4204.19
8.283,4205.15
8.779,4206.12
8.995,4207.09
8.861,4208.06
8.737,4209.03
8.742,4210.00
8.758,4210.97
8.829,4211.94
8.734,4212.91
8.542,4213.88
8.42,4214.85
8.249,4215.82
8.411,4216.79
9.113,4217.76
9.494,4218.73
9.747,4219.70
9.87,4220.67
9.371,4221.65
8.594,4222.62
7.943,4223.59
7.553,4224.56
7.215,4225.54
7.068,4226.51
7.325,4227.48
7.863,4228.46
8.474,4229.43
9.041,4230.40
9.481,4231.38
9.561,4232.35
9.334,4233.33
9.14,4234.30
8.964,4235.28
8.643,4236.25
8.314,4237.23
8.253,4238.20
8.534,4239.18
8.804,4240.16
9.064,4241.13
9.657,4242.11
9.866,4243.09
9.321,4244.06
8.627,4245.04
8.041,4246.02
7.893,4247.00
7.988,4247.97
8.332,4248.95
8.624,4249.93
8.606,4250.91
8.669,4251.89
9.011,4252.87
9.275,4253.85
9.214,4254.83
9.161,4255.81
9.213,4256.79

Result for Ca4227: 0.6 angstroms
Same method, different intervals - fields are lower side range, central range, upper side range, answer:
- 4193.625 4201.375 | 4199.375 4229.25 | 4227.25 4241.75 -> 0.1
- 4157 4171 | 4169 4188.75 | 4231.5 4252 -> 1.4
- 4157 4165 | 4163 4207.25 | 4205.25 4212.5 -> 2.8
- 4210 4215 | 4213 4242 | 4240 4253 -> 0.2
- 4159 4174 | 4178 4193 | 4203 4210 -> 0.5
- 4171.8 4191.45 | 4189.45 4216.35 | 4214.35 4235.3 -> -0.4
